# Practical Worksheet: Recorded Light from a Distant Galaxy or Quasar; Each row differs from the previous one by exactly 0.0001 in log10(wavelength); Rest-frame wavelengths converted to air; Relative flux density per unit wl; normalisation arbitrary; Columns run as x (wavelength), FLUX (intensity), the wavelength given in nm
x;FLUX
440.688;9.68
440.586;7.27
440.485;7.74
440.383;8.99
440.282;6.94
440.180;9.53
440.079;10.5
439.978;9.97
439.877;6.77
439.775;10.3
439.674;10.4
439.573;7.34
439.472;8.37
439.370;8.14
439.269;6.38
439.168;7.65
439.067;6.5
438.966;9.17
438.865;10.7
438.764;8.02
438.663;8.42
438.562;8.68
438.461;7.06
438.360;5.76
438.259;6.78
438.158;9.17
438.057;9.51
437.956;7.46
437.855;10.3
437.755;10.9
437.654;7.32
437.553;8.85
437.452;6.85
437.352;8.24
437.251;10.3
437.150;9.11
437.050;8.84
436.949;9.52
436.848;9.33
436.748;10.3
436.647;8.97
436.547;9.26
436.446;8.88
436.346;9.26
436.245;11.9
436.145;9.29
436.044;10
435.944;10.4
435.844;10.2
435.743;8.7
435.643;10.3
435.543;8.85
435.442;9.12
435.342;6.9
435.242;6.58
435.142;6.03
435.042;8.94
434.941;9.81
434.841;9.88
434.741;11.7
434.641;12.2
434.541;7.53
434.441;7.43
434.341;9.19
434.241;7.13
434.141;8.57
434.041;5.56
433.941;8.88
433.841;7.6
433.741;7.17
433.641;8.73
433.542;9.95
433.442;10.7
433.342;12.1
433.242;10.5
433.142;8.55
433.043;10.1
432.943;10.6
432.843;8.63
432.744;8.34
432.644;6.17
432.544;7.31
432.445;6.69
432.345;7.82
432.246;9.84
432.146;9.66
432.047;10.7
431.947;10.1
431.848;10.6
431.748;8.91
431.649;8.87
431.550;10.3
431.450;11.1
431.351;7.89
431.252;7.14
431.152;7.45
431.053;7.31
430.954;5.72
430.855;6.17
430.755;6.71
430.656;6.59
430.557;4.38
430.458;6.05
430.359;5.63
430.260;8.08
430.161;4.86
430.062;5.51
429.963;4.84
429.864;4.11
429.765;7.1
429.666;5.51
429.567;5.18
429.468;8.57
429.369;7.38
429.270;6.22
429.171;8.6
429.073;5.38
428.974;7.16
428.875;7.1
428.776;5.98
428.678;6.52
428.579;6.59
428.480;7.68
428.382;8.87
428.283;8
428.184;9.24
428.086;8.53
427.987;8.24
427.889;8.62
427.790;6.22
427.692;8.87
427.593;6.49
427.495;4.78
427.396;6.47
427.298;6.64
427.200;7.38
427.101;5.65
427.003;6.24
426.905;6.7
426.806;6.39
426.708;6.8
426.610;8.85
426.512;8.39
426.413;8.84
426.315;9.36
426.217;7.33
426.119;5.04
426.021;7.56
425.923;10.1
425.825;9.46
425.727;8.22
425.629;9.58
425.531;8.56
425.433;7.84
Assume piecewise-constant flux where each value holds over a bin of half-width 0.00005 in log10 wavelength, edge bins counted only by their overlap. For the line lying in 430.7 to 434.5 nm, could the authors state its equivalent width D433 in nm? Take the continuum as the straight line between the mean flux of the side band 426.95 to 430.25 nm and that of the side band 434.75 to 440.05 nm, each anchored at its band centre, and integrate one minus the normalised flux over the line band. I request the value -0.43 nm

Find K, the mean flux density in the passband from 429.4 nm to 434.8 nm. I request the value 8.04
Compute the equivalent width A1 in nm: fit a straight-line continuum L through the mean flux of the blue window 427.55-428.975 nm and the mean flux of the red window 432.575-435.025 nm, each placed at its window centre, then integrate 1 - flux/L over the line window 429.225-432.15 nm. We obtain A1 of 0.360 nm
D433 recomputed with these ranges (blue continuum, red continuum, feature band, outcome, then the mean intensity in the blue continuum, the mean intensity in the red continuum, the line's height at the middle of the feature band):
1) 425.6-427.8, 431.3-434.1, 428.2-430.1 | 0.33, 7.45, 9.05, 8.1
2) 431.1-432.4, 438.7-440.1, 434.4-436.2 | -0.04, 9.25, 8.55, 8.92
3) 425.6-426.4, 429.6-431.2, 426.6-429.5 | 0.01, 8.33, 5.99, 7.24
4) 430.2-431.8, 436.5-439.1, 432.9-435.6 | -0.31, 7.38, 8.68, 8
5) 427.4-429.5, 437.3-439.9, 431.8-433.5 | -0.35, 7.35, 8.29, 7.74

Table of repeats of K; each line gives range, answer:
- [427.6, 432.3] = 7.44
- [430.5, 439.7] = 8.66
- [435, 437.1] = 9.13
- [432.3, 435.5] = 8.64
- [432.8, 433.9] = 9.51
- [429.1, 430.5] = 6.25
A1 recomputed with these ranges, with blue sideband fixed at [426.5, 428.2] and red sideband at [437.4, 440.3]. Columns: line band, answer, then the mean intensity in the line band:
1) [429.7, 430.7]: 0.24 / 5.71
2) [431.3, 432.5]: -0.26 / 9.37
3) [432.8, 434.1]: -0.22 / 9.15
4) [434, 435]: -0.12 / 8.93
